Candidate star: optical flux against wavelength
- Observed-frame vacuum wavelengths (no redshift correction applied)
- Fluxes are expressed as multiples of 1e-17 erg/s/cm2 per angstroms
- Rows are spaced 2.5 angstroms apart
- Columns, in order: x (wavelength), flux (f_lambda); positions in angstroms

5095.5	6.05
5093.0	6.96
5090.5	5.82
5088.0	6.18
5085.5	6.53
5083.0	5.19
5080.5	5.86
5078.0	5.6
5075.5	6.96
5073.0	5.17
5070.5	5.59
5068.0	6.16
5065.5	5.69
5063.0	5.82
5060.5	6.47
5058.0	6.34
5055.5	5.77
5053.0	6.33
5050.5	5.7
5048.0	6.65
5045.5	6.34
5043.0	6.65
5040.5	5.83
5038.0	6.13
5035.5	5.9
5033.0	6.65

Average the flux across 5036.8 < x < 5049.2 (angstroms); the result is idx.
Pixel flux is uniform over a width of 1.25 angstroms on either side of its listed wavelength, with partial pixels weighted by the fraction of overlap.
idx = 6.32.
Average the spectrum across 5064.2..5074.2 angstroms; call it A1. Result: 5.66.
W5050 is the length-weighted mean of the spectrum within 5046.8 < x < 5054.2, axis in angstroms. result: 6.22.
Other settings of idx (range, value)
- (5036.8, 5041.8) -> 5.99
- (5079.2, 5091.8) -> 5.92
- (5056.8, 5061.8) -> 6.4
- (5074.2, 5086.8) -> 6.03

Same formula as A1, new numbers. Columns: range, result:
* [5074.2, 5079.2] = 6.28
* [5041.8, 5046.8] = 6.5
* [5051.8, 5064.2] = 6.15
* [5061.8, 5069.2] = 5.89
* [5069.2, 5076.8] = 5.91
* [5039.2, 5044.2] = 6.23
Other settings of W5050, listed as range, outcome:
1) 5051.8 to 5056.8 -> 6.05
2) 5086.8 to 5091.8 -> 6.01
